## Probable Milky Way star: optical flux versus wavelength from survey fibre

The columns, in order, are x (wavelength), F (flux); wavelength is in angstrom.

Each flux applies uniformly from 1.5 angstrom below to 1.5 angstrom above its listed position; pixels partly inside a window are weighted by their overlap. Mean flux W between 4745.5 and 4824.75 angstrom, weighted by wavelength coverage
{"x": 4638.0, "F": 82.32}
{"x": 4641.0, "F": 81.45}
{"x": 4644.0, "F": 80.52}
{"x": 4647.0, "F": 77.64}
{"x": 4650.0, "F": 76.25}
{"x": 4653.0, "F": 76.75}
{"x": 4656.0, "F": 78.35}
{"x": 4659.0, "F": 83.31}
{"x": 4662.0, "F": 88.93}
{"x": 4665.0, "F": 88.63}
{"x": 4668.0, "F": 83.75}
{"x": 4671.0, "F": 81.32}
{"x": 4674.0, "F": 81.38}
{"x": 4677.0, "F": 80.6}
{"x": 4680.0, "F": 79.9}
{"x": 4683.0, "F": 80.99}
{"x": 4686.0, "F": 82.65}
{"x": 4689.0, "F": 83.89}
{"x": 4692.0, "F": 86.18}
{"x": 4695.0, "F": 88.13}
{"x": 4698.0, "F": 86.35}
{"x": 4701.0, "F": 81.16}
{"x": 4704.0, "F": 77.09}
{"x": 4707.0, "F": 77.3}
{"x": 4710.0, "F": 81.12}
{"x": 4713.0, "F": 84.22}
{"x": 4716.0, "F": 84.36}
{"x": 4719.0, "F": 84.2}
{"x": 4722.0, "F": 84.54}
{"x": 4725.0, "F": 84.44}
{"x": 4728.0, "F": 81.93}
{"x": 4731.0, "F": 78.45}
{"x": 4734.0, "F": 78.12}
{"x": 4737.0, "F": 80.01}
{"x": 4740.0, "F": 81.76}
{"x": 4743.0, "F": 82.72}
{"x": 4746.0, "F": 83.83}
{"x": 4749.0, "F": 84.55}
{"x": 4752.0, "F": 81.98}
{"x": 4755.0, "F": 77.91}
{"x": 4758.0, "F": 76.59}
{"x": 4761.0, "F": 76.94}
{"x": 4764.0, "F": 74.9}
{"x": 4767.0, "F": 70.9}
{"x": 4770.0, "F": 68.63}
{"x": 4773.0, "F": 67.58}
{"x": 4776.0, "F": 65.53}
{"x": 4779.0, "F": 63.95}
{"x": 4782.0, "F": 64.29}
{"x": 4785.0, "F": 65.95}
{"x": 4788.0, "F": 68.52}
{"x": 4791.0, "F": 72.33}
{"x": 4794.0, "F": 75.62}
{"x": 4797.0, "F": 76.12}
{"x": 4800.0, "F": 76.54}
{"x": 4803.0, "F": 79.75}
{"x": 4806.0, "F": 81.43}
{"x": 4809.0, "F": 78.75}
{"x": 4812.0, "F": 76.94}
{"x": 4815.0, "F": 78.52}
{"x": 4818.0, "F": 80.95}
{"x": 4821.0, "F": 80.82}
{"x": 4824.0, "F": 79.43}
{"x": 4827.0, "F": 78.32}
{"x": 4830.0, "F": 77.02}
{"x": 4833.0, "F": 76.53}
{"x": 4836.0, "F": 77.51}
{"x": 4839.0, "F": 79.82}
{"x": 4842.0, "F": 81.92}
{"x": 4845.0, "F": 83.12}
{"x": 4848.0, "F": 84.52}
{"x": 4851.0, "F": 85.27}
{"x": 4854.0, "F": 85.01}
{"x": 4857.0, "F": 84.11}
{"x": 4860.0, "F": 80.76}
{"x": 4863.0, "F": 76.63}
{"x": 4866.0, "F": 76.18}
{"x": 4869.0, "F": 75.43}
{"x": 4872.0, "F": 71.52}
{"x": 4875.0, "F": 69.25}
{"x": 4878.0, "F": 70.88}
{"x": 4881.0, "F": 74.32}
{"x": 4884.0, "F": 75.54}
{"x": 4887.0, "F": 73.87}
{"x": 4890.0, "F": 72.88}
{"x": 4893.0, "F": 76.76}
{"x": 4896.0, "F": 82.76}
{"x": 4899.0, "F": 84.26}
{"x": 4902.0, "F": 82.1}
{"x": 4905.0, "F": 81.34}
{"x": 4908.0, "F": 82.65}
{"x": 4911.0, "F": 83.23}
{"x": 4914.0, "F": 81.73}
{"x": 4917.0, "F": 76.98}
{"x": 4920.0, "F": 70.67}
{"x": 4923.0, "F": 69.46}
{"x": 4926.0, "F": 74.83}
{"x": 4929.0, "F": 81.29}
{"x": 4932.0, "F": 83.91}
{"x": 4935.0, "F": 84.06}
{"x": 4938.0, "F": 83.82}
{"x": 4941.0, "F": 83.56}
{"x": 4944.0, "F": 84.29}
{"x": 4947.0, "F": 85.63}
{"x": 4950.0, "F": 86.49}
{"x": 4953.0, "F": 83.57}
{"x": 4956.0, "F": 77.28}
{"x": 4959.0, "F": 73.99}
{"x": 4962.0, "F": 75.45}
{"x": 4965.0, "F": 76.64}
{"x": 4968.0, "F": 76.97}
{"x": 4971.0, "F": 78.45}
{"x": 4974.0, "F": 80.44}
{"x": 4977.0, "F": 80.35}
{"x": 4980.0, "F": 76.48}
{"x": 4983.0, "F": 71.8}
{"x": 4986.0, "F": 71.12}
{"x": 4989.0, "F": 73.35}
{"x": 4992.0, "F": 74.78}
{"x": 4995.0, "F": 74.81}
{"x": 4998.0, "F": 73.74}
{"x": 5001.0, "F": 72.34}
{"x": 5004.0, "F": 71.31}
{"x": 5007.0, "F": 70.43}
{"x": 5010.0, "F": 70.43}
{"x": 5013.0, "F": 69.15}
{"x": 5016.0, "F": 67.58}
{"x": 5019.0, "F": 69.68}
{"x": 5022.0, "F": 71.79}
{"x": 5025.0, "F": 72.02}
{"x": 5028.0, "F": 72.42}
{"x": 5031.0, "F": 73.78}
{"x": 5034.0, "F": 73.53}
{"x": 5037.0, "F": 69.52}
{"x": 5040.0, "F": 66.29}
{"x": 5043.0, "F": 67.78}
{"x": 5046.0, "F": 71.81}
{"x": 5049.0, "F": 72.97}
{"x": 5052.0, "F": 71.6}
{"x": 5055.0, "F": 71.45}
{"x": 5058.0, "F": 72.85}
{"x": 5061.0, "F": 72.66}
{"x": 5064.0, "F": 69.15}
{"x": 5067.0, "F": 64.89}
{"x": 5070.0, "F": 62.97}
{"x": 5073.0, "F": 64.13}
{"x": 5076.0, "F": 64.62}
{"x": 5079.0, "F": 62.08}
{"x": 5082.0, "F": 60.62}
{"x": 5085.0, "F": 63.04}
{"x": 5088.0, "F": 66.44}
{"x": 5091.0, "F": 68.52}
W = 75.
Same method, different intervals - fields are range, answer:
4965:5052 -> 72.7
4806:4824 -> 79.4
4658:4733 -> 83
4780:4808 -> 73.3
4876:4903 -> 76.8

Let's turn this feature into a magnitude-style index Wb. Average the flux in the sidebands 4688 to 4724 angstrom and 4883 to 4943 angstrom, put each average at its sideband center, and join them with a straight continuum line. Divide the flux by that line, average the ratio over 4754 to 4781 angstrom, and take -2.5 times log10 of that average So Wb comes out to 0.155 mag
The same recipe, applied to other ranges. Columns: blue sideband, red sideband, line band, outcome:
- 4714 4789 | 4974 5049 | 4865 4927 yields -0.035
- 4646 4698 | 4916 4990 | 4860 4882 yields 0.081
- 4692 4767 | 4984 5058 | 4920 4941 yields -0.067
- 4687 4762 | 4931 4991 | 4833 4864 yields -0.015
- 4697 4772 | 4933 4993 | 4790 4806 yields 0.042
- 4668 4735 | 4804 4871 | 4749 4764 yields 0.036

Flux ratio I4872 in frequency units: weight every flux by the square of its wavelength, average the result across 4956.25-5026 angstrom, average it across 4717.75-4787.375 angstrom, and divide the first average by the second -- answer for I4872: 1.06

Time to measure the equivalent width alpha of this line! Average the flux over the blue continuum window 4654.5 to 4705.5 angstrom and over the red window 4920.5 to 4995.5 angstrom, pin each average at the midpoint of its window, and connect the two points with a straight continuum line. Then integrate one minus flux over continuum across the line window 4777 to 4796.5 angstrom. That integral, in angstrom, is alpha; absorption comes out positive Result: 3.0 angstrom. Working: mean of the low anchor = 83.1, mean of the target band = 68.8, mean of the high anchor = 78.5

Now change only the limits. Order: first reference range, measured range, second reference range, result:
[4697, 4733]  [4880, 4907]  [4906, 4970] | 0.6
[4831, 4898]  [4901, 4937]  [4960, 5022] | -1.5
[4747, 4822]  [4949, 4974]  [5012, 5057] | -2.3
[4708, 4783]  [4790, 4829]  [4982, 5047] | -1.0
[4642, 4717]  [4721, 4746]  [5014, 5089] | -0.5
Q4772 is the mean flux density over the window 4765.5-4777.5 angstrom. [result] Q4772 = 68.2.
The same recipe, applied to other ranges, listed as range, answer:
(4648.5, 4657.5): 77.1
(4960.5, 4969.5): 76.4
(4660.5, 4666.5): 88.8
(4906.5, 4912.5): 82.9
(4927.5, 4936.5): 83.1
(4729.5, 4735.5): 78.3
